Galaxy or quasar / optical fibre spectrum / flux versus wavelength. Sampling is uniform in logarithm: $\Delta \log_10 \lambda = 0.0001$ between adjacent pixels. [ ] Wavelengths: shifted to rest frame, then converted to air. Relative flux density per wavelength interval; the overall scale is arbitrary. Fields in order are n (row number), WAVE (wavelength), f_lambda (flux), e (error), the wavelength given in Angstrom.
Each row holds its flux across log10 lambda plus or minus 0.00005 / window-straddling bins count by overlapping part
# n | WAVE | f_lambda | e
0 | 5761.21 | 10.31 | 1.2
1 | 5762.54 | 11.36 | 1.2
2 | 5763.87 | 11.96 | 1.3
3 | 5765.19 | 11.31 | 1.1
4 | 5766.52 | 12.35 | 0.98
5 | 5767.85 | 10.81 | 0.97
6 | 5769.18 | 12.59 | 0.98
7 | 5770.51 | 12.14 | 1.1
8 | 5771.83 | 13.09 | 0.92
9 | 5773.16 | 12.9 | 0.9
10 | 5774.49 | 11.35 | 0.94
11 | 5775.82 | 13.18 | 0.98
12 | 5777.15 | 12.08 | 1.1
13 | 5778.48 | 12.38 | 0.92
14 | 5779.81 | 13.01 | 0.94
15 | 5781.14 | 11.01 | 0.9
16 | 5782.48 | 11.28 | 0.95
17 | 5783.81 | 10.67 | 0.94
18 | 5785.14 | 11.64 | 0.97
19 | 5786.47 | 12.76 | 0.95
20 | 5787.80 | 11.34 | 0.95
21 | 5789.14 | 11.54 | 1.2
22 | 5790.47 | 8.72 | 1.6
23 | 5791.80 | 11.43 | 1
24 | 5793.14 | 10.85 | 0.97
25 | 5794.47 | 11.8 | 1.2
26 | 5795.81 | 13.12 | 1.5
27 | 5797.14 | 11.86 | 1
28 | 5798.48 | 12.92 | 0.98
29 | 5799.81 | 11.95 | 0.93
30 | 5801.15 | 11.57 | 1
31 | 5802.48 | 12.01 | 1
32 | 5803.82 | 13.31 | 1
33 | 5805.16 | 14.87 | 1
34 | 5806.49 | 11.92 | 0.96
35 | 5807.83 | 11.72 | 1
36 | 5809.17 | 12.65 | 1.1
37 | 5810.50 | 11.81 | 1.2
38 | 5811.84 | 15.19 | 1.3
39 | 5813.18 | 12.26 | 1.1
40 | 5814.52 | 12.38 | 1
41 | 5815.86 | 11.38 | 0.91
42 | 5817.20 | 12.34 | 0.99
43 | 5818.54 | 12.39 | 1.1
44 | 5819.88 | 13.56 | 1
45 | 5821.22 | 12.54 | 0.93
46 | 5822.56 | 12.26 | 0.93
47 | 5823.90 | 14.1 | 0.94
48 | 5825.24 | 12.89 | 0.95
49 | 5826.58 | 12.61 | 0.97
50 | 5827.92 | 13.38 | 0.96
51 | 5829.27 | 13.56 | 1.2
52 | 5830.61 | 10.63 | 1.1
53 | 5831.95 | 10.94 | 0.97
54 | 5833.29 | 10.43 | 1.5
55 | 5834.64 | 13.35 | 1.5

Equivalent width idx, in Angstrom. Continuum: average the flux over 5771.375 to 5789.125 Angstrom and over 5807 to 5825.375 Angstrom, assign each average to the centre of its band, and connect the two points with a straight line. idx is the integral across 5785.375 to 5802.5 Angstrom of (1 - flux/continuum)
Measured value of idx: 0.8 Angstrom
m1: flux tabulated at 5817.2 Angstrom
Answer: 12.34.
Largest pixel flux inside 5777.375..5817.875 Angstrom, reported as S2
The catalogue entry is 15.19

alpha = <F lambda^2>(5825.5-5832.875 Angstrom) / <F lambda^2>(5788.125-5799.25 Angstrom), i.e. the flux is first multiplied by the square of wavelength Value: 1.07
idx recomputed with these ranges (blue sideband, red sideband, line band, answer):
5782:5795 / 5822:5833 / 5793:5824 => -1.8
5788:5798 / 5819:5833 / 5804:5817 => -0.8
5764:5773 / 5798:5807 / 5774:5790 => 0.7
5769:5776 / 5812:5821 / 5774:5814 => 1.4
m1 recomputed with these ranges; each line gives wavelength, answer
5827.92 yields 13.38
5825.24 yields 12.89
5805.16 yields 14.87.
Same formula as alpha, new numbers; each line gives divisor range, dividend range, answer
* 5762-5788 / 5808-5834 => 1.06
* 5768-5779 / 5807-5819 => 1.02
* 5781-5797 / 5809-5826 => 1.13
